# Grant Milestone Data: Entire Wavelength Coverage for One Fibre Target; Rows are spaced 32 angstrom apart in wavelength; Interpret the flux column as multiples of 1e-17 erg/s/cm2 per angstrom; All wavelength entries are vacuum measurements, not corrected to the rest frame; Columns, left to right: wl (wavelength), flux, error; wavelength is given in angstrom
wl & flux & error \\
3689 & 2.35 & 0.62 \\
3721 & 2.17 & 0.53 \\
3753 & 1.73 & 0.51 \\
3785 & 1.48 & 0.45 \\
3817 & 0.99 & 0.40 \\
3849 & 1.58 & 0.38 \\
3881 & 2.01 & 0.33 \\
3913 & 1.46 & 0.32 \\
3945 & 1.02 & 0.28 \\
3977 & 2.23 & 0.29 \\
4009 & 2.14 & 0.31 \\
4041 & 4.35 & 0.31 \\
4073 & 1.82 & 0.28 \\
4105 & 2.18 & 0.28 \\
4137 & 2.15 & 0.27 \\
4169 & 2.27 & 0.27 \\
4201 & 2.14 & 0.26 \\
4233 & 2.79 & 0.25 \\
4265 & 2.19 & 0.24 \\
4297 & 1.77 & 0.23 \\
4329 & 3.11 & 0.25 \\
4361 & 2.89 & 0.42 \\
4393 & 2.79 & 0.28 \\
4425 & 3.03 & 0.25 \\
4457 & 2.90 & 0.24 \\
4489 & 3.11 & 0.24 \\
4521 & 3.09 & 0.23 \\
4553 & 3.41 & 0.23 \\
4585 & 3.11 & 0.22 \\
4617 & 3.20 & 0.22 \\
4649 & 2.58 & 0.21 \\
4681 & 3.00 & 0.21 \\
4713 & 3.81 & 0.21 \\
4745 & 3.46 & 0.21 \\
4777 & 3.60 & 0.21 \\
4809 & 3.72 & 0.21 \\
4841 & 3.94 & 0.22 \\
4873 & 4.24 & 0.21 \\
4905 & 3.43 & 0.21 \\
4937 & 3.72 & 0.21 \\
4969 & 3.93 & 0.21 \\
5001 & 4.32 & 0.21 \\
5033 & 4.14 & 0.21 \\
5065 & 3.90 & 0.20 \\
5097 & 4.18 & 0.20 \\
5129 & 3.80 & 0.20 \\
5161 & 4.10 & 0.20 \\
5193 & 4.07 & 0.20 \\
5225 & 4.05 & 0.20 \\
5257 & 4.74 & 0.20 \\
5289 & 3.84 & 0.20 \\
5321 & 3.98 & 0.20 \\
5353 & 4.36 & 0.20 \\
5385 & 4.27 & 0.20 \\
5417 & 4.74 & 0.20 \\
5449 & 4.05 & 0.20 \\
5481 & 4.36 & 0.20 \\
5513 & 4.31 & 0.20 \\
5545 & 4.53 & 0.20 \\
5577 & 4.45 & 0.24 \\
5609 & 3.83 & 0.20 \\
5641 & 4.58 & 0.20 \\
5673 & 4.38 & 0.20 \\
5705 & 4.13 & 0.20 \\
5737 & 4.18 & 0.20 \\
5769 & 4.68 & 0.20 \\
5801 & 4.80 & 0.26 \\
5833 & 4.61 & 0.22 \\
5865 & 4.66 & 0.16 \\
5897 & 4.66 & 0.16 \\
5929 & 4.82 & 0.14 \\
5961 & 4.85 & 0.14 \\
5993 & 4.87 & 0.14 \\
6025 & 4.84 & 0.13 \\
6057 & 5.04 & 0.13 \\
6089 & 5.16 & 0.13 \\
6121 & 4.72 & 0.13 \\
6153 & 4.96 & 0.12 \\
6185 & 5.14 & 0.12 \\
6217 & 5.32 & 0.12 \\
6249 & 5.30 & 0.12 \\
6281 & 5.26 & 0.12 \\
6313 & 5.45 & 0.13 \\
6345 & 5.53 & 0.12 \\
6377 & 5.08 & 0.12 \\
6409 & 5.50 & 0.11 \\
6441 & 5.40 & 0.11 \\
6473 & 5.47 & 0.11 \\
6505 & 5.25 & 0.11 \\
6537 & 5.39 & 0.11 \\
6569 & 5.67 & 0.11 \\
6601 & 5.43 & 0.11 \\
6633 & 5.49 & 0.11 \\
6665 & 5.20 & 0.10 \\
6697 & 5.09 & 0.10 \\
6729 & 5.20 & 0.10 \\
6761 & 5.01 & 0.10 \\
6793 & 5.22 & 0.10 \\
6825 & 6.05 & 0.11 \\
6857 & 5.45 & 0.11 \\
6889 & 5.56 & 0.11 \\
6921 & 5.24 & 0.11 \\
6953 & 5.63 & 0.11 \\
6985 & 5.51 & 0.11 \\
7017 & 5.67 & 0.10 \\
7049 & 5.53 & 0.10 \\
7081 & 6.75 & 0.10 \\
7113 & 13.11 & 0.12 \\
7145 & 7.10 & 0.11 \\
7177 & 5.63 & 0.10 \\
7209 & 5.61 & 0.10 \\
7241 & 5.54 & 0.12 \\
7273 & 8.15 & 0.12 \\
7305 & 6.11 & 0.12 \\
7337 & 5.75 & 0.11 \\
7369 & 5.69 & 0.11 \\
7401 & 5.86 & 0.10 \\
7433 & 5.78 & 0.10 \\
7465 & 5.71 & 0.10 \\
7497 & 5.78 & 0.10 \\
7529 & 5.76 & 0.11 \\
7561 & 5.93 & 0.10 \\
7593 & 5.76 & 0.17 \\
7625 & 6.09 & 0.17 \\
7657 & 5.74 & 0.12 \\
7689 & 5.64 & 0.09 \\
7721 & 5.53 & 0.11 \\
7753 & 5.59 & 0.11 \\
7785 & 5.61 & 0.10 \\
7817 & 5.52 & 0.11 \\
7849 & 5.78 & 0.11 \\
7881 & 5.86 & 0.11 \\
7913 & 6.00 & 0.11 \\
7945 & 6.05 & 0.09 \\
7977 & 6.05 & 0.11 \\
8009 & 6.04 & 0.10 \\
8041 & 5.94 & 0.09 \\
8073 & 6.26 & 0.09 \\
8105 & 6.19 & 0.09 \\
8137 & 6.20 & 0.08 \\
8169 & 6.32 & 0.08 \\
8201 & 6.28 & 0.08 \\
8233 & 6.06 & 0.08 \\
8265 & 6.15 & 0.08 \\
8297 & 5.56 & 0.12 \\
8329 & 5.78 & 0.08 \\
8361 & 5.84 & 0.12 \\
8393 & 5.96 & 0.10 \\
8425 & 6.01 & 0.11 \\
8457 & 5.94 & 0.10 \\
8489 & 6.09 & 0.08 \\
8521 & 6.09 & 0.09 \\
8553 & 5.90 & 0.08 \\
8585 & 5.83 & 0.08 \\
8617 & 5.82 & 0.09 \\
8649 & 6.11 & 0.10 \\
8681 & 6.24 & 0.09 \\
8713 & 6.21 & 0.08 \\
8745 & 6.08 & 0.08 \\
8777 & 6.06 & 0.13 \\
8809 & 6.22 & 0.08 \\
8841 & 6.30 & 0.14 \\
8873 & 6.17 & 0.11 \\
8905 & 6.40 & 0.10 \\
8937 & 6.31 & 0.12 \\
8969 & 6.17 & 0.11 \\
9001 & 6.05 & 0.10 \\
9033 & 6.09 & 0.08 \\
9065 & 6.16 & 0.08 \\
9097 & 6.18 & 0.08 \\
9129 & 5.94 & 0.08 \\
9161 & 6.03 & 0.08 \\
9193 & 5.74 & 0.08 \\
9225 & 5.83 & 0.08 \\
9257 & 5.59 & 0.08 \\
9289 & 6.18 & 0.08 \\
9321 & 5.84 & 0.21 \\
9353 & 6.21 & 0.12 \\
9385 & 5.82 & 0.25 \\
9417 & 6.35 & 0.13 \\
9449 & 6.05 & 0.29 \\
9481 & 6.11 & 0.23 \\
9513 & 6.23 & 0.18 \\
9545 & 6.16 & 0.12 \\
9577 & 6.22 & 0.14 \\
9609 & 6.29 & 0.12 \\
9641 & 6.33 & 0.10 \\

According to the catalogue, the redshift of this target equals 0.083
